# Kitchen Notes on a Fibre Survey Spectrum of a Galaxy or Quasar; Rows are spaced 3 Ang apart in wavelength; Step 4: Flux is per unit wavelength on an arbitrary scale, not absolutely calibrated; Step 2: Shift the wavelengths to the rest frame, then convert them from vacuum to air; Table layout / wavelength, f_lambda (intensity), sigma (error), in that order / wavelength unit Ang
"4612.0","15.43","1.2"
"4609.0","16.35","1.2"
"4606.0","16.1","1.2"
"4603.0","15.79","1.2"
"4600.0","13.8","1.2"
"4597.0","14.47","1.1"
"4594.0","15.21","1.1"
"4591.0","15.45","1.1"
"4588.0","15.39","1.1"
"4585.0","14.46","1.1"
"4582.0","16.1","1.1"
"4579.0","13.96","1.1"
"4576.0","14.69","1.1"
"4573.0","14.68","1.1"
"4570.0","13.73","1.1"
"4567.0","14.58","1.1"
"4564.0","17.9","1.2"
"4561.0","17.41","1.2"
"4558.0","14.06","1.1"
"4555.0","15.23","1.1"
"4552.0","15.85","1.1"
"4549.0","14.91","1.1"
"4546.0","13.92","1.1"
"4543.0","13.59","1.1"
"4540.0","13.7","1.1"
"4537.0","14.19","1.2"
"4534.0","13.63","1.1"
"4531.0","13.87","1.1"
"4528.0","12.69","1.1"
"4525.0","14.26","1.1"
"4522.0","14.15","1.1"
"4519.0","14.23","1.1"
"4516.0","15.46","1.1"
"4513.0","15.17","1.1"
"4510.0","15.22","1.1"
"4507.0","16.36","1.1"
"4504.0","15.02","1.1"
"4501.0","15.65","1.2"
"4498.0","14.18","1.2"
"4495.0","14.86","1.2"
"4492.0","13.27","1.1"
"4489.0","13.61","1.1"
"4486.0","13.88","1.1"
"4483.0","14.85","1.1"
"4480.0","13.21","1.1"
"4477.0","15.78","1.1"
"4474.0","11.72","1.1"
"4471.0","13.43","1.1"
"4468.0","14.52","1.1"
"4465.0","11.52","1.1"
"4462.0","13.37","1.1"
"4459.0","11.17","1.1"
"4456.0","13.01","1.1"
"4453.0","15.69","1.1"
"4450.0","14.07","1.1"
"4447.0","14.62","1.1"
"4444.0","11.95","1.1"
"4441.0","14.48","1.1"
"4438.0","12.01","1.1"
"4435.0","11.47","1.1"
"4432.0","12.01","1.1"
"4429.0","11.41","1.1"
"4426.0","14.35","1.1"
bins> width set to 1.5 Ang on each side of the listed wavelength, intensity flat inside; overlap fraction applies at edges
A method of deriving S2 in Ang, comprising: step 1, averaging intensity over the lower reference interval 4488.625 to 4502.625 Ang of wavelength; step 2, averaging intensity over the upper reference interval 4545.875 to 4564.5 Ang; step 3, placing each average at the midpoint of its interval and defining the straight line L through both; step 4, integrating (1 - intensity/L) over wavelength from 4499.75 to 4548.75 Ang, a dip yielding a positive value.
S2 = 1.6 Ang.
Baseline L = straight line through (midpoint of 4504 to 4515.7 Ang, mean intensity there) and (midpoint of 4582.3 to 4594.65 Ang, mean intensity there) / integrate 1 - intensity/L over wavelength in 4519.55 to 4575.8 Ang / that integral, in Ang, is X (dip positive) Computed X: 2.9 Ang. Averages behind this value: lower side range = 15.5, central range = 14.6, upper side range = 15.2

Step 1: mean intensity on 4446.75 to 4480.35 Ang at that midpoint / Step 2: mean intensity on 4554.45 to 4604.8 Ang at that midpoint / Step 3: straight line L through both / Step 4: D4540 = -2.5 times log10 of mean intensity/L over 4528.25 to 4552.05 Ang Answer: 0.04 mag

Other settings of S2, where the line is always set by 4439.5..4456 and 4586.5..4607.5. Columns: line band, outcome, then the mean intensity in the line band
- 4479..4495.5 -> 0.5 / 13.9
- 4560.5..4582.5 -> -0.4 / 15.3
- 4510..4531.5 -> 0.4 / 14.3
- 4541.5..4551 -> 0.4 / 14.2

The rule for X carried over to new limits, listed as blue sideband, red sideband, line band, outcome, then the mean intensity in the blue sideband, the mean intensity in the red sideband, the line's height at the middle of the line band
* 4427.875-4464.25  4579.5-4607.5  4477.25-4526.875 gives -3.0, 12.9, 15.2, 13.8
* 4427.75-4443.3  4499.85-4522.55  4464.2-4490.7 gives 0.4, 12.3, 15.2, 13.9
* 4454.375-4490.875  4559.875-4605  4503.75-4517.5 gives -1.5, 13.3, 15.2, 14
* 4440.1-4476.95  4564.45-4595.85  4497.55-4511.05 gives -1.4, 13.4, 14.9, 14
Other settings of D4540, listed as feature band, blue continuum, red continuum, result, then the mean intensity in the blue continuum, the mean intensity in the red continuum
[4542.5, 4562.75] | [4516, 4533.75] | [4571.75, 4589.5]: -0.05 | 14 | 14.9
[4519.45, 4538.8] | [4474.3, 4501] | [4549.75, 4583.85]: 0.07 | 14.2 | 15.3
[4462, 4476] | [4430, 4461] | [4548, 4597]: 0.04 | 13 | 15.2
